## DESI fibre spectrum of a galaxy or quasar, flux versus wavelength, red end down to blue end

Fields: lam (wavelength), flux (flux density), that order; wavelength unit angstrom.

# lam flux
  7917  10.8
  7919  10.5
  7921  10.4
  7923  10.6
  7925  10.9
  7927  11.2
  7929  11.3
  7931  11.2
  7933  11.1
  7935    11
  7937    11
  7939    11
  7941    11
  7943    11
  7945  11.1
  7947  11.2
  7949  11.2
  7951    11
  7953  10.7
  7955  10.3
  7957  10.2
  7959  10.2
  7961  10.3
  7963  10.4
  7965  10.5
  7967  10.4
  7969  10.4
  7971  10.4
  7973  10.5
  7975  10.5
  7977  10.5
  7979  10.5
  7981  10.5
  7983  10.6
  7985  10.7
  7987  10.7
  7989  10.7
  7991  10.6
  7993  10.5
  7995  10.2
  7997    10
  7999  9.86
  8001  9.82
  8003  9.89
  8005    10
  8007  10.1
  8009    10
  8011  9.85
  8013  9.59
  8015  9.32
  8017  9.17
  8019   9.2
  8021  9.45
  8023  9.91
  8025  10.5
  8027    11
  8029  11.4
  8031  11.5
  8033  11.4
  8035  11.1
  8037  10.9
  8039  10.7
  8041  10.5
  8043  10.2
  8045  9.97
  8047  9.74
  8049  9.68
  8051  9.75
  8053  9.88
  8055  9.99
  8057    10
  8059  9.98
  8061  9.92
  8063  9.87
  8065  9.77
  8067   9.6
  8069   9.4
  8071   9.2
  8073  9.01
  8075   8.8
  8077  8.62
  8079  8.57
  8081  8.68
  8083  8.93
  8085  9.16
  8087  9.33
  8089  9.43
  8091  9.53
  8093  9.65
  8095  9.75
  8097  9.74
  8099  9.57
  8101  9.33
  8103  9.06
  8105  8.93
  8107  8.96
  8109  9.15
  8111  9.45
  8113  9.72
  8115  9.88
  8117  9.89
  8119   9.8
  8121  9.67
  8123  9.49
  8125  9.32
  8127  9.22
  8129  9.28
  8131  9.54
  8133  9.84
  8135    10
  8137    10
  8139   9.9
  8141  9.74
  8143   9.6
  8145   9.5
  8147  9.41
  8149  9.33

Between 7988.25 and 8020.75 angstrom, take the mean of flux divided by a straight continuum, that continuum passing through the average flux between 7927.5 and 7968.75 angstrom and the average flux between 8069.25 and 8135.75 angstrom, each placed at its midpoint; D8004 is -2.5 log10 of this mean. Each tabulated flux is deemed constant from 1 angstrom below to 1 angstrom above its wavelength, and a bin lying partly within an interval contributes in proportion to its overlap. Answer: 0.039 mag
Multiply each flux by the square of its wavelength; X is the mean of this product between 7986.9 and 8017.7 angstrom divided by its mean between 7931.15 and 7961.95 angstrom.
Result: 0.9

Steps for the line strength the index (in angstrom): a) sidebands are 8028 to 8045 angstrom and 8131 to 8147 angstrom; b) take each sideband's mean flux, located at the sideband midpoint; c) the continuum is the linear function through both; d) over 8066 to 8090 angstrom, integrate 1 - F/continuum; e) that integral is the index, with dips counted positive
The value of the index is 3.2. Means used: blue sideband 10.9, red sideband 9.76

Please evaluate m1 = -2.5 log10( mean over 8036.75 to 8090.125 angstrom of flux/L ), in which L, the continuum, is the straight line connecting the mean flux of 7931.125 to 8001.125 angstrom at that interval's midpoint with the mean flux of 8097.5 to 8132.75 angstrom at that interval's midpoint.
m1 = 0.03 mag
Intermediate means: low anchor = 10.6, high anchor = 9.44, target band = 9.6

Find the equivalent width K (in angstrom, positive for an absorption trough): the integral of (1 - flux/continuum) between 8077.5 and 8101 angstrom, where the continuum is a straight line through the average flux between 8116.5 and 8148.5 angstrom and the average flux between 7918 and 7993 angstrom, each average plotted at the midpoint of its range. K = 1.4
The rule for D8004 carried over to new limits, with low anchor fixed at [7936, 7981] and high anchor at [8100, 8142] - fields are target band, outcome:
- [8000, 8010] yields 0.04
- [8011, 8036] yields -0.01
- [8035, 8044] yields -0.06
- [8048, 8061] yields 0.01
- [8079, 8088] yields 0.09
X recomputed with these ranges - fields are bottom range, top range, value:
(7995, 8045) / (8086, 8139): 0.95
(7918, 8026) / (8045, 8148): 0.94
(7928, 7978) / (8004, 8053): 0.97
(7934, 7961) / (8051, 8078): 0.91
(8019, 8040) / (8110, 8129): 0.92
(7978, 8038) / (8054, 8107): 0.93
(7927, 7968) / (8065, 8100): 0.88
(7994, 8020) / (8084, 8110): 0.98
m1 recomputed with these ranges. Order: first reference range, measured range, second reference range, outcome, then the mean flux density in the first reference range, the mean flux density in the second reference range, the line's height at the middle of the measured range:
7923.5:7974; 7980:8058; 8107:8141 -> 0.01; 10.8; 9.62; 10.3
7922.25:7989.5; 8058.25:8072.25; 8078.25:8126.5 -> 0.01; 10.7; 9.38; 9.72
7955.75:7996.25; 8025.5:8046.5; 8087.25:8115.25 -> -0.09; 10.5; 9.42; 9.96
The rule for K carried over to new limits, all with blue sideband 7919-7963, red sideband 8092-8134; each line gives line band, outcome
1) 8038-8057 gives -0.08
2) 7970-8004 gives 0.31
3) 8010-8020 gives 0.81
